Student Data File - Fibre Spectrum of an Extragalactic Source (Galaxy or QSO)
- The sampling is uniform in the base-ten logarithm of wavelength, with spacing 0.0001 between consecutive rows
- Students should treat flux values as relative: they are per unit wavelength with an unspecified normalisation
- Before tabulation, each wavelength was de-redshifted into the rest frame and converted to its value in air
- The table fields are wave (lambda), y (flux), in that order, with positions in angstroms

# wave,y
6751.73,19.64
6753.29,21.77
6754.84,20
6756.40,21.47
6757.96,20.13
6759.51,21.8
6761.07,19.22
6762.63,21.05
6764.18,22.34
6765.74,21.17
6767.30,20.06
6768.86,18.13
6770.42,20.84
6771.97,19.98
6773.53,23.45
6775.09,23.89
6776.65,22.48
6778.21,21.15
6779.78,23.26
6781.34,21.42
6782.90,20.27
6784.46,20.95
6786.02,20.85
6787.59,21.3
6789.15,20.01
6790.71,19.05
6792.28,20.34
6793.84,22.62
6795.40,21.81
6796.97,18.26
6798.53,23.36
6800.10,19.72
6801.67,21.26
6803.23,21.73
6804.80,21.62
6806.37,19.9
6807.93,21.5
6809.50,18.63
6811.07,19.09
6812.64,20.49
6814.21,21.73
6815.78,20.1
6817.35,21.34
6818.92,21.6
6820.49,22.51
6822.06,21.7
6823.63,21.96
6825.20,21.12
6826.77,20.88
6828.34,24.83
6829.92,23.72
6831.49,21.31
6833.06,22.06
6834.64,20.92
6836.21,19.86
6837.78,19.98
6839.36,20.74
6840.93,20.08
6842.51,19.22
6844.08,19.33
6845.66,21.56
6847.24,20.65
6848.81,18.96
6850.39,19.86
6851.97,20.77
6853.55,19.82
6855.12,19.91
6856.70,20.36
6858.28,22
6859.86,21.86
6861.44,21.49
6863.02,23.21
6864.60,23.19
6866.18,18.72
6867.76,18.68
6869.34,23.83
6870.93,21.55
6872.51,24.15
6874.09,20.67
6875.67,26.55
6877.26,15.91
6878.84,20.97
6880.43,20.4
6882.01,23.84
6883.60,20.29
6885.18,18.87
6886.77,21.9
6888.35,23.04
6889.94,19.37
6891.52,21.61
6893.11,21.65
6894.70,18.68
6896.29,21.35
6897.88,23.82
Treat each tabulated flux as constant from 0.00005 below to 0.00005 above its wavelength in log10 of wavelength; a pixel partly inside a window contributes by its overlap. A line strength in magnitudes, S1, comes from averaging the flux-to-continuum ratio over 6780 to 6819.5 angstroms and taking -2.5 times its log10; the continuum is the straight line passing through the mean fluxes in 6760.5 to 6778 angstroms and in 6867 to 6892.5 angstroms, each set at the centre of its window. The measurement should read 0.02 mag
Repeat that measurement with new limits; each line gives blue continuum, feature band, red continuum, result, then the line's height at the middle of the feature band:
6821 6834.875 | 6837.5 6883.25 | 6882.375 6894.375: 0.03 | 21.5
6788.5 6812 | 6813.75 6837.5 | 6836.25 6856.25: -0.07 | 20.3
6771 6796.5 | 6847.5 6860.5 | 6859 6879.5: 0.06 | 21.6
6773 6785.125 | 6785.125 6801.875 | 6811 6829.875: 0.06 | 21.9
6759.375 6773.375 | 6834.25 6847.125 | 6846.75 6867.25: 0.03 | 20.8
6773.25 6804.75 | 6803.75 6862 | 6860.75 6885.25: 0.03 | 21.4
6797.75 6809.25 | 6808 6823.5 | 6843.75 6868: 0.01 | 21.1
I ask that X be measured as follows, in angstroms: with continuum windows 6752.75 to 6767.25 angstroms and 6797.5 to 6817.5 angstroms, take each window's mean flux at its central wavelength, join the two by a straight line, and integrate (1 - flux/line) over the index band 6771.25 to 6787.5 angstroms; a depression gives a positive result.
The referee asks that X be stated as -0.7 angstroms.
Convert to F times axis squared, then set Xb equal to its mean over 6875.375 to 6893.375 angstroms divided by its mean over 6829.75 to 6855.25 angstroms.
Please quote 1.0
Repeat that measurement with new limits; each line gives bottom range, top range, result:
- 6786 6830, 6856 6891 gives 1.03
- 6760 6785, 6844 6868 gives 1.00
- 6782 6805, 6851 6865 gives 1.04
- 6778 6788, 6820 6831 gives 1.06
